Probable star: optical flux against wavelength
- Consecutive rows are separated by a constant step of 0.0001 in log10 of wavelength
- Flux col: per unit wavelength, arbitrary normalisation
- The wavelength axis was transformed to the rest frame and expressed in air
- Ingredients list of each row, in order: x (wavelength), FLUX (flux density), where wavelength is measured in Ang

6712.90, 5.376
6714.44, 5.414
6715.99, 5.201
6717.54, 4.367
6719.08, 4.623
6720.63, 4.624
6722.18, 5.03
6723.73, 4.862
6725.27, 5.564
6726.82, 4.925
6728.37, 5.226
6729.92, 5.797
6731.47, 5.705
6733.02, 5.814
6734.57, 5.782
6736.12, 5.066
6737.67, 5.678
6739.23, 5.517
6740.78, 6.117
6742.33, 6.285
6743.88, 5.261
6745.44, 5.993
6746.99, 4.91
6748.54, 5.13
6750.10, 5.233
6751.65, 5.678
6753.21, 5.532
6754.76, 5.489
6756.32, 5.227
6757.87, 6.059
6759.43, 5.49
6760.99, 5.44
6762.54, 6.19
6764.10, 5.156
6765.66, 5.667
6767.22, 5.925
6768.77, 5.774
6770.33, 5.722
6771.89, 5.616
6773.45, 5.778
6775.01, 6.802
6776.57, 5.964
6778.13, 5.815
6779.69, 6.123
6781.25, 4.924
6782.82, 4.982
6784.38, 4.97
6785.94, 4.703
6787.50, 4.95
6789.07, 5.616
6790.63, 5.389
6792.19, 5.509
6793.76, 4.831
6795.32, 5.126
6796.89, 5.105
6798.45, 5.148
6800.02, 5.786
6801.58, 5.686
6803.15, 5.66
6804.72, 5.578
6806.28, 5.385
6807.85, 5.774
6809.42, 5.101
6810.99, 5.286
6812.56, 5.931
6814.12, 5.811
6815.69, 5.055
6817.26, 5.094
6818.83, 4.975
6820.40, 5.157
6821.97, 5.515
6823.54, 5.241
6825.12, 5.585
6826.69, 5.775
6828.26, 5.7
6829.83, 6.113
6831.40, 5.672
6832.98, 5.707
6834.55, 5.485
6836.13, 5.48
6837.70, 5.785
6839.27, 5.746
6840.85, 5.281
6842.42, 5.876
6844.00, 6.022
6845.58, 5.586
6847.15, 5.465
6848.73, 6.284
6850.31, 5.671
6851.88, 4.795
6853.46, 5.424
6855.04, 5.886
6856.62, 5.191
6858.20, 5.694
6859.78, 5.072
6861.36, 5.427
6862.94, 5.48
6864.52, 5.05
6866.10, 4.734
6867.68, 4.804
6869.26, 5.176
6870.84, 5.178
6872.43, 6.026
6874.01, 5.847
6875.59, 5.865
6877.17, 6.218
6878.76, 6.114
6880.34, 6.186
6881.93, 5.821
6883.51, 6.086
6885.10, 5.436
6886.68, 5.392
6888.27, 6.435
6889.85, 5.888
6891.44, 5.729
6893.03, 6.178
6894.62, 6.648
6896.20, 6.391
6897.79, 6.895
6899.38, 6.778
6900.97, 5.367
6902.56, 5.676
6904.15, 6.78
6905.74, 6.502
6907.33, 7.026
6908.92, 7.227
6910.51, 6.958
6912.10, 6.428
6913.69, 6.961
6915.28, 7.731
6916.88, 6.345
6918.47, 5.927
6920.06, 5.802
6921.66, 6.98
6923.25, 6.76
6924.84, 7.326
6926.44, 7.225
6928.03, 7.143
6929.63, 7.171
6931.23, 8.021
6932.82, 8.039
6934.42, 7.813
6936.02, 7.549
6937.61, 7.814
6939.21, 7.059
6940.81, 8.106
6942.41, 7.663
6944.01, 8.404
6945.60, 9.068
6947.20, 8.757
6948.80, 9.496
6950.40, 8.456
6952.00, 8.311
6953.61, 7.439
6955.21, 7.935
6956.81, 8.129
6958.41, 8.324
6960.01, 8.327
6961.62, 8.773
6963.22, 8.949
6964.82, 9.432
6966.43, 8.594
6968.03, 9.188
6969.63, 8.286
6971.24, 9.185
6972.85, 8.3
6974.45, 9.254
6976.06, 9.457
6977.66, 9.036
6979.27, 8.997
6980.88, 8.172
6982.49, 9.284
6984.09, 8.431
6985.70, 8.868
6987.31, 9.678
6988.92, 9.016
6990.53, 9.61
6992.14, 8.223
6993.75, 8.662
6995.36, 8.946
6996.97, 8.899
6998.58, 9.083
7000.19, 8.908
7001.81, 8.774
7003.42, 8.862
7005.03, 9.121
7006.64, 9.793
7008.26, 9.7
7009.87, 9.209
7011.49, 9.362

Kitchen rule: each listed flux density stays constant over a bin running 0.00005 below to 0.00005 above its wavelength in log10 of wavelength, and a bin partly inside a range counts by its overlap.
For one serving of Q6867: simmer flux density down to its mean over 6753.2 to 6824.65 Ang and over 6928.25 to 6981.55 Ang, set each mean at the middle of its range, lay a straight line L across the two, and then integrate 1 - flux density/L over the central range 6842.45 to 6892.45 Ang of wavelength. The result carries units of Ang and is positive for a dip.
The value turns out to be 9.0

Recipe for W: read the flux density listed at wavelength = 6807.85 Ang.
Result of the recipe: 5.774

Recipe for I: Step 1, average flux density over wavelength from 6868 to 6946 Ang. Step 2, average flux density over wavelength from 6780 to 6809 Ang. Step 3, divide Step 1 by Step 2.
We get 1.3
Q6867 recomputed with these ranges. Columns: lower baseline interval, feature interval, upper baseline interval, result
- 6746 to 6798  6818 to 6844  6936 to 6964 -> 3.4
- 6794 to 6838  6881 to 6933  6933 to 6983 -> 6.0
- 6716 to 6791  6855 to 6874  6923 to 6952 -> 4.5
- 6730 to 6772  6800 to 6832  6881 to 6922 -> 2.3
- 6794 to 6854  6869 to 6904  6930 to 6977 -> 4.6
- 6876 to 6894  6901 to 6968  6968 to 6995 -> -1.1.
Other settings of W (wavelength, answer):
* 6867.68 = 4.804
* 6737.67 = 5.678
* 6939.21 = 7.059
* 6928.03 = 7.143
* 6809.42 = 5.101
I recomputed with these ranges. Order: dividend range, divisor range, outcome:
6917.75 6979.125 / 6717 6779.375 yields 1.47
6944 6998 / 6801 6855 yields 1.58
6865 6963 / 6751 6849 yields 1.25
